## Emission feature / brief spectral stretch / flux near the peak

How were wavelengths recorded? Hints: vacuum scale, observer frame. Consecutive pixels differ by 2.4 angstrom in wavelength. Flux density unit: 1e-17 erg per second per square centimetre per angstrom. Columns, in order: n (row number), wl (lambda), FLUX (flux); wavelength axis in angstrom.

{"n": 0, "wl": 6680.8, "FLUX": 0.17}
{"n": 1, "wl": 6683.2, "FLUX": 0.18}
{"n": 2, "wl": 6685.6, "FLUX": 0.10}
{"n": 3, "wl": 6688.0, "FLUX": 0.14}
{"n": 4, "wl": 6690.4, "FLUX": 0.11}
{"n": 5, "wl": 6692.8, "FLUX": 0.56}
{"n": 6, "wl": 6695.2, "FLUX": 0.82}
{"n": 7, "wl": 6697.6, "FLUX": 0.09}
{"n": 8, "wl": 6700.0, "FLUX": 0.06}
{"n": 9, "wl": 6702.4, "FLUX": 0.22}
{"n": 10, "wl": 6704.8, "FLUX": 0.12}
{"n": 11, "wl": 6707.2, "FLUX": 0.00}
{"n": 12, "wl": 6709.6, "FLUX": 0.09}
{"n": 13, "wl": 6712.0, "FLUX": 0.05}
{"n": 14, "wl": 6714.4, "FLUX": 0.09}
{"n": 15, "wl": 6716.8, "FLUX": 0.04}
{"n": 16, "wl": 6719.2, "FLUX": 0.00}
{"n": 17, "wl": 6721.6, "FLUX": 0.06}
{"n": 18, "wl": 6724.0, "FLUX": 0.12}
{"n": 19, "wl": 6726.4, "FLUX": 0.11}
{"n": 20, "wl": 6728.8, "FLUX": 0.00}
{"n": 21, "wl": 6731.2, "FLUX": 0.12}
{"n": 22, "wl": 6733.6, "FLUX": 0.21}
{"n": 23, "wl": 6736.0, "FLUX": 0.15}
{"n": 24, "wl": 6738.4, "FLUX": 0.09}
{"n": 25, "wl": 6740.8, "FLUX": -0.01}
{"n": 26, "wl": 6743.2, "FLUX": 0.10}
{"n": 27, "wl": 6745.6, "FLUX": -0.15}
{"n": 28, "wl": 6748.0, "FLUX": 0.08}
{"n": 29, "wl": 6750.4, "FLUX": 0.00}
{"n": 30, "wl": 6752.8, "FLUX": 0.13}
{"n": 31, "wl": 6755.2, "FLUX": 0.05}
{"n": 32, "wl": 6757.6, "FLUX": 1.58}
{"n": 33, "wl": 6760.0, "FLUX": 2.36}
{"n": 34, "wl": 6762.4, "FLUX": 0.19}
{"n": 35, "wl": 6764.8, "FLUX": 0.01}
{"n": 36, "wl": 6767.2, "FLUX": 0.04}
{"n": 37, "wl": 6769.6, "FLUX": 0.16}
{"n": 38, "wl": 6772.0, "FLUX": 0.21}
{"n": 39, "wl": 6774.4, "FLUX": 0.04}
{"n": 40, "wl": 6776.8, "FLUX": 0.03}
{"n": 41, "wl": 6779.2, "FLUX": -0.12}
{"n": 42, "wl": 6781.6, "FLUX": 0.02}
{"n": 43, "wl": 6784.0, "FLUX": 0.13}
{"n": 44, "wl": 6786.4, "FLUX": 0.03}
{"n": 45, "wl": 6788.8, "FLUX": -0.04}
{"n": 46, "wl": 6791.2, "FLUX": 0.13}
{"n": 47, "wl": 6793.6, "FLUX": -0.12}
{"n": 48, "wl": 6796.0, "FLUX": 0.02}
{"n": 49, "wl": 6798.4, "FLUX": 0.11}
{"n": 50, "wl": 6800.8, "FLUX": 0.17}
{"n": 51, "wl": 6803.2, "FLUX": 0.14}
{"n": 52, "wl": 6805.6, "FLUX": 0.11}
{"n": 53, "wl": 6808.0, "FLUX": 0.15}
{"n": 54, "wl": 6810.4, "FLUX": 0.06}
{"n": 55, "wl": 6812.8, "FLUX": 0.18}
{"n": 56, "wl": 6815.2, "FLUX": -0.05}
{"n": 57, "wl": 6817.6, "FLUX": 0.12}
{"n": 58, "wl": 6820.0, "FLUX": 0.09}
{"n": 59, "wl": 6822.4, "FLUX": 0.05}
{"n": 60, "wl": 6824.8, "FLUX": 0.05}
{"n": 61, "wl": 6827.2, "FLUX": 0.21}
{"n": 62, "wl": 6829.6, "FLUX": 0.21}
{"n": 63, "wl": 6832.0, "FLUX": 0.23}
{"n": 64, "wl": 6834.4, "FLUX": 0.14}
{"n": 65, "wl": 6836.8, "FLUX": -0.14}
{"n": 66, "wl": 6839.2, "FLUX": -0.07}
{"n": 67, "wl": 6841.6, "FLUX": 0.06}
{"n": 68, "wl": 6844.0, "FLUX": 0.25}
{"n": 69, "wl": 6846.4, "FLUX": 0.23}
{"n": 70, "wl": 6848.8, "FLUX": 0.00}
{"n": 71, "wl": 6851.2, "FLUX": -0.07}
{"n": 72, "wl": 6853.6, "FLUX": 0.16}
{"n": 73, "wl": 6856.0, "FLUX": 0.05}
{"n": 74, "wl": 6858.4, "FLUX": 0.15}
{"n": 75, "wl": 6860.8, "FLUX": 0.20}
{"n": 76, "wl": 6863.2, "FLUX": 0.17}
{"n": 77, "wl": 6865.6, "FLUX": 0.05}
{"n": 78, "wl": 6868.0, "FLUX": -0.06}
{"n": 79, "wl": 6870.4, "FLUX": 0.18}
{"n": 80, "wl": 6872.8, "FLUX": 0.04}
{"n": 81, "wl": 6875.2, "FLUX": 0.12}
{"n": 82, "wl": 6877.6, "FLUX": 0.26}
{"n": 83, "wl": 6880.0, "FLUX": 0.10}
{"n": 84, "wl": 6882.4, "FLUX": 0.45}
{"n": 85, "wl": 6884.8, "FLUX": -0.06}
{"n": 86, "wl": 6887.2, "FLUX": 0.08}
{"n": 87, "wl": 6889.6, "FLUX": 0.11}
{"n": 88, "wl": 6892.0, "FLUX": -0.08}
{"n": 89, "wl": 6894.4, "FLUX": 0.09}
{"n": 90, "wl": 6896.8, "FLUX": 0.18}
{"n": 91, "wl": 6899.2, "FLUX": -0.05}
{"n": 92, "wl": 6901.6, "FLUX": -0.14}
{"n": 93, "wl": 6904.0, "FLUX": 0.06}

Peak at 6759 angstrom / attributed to [O III] 5007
